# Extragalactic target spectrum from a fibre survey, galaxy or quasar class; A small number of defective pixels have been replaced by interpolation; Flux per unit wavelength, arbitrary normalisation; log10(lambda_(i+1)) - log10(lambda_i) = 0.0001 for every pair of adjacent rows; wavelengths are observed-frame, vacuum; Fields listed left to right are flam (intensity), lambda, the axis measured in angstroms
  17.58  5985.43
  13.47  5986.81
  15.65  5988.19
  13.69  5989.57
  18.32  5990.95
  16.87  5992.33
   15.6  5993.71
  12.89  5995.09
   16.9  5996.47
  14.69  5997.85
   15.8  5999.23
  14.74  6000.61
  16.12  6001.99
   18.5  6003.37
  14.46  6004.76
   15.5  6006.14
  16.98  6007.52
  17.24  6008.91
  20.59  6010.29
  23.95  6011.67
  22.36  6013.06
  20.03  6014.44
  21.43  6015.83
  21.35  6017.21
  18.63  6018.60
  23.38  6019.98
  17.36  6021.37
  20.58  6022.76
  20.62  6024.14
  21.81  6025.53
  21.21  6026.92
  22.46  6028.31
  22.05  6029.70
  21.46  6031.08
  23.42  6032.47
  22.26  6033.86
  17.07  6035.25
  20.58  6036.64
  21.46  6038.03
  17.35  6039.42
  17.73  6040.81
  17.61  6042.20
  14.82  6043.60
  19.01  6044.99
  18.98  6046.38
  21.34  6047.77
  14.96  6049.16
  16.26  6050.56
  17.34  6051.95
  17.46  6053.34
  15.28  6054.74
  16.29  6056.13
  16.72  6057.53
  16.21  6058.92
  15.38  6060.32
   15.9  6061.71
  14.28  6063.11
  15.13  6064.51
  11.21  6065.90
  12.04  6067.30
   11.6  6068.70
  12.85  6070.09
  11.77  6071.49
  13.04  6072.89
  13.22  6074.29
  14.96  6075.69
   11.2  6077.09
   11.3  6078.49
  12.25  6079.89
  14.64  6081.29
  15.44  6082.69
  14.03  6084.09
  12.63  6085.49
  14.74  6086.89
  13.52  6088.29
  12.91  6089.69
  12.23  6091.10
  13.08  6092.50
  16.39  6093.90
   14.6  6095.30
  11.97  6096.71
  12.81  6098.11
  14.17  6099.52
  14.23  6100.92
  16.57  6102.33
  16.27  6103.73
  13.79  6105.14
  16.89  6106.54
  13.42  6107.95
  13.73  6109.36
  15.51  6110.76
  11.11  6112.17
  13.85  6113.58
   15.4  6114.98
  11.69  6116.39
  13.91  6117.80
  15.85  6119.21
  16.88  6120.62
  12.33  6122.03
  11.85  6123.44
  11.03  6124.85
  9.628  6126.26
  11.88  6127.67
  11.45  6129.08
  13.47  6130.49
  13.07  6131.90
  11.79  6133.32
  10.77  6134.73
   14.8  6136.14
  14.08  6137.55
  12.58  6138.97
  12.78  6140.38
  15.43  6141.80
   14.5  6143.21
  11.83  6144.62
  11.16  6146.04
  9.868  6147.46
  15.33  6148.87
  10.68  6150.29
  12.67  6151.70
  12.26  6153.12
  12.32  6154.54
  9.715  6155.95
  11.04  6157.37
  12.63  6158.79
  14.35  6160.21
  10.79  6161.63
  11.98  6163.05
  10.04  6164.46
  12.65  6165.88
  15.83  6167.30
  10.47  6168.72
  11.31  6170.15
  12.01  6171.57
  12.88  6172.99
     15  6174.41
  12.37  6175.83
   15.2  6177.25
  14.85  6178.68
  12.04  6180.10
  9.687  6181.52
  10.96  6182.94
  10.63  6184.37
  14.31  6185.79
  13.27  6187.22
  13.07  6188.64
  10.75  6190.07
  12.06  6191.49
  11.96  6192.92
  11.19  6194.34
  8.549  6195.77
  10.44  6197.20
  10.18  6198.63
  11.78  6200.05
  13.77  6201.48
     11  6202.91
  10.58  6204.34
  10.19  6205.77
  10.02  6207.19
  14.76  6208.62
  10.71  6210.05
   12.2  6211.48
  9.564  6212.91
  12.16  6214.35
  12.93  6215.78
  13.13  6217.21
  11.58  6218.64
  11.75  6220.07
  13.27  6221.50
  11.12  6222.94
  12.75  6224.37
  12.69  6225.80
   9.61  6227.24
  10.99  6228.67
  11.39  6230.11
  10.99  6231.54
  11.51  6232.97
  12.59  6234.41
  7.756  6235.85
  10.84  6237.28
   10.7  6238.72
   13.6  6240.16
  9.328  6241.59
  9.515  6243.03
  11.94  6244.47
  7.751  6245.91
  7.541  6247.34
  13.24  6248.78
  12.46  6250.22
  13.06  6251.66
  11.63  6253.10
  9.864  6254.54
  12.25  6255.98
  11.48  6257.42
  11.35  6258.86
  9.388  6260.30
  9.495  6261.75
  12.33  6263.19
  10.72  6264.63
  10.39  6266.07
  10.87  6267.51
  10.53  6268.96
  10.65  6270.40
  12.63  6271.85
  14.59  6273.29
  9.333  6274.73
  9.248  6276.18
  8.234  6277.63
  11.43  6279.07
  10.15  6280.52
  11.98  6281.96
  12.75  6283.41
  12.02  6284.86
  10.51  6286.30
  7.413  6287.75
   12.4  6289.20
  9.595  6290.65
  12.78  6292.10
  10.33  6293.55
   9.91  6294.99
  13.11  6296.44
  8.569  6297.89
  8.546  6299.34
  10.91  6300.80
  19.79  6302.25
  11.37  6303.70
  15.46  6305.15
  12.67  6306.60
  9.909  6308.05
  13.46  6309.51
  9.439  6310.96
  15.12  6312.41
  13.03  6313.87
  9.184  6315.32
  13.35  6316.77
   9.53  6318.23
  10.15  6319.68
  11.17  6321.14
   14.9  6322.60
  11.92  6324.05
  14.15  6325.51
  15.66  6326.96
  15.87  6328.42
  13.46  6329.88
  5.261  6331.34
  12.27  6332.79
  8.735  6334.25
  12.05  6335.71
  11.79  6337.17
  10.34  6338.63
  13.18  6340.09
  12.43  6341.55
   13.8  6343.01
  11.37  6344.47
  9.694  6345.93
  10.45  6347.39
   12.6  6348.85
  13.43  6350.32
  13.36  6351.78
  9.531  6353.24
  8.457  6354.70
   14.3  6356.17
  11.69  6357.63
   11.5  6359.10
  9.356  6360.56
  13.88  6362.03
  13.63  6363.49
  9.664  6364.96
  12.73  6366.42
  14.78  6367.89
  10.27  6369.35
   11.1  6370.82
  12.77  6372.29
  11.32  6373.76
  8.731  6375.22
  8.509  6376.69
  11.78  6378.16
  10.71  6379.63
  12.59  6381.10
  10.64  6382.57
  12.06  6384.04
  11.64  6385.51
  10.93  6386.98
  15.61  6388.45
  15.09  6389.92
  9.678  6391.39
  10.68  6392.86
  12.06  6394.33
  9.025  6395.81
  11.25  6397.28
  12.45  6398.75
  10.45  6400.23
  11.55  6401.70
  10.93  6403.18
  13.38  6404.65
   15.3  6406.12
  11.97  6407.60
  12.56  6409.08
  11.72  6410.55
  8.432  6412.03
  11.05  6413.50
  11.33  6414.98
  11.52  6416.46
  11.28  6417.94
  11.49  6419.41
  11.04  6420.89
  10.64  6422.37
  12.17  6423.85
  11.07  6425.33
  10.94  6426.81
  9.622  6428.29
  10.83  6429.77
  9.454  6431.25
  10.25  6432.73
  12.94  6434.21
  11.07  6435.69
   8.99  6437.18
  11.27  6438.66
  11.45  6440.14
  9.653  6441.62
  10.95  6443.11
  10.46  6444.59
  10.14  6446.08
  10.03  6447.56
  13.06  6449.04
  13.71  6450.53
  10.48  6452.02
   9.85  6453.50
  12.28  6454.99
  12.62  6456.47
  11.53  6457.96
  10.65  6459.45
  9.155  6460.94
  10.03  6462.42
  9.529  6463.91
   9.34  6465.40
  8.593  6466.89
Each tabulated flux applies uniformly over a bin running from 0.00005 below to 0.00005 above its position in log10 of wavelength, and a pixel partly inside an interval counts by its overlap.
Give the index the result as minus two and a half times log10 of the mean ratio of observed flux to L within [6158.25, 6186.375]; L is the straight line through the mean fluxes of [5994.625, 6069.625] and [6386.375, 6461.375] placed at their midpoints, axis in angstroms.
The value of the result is 0.240 mag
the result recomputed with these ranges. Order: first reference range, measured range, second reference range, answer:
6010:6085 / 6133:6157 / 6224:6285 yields 0.15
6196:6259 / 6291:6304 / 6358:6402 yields -0.02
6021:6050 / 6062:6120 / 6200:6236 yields 0.25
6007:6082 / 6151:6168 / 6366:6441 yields 0.26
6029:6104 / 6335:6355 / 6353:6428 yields 0.04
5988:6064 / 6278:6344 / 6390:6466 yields 0.12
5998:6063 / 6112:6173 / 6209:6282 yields 0.17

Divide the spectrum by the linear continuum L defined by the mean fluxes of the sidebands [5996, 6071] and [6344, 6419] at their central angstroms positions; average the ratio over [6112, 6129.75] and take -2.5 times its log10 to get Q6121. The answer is 0.26 mag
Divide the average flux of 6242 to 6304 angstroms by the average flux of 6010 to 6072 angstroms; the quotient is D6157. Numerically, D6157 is 0.60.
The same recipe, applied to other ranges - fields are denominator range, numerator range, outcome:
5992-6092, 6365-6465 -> 0.67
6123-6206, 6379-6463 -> 0.93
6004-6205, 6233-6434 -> 0.78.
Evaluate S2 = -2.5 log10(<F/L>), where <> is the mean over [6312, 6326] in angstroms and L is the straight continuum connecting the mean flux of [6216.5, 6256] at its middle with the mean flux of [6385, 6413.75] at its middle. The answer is -0.06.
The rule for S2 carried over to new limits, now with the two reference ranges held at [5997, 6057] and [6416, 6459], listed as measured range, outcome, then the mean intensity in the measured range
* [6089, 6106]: 0.24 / 14.1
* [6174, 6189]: 0.24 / 12.8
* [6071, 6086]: 0.33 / 13.2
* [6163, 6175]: 0.28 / 12.5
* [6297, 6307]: 0.10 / 12.5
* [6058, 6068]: 0.26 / 14.4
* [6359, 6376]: 0.07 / 11.6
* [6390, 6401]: 0.08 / 11.1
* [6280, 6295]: 0.26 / 11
